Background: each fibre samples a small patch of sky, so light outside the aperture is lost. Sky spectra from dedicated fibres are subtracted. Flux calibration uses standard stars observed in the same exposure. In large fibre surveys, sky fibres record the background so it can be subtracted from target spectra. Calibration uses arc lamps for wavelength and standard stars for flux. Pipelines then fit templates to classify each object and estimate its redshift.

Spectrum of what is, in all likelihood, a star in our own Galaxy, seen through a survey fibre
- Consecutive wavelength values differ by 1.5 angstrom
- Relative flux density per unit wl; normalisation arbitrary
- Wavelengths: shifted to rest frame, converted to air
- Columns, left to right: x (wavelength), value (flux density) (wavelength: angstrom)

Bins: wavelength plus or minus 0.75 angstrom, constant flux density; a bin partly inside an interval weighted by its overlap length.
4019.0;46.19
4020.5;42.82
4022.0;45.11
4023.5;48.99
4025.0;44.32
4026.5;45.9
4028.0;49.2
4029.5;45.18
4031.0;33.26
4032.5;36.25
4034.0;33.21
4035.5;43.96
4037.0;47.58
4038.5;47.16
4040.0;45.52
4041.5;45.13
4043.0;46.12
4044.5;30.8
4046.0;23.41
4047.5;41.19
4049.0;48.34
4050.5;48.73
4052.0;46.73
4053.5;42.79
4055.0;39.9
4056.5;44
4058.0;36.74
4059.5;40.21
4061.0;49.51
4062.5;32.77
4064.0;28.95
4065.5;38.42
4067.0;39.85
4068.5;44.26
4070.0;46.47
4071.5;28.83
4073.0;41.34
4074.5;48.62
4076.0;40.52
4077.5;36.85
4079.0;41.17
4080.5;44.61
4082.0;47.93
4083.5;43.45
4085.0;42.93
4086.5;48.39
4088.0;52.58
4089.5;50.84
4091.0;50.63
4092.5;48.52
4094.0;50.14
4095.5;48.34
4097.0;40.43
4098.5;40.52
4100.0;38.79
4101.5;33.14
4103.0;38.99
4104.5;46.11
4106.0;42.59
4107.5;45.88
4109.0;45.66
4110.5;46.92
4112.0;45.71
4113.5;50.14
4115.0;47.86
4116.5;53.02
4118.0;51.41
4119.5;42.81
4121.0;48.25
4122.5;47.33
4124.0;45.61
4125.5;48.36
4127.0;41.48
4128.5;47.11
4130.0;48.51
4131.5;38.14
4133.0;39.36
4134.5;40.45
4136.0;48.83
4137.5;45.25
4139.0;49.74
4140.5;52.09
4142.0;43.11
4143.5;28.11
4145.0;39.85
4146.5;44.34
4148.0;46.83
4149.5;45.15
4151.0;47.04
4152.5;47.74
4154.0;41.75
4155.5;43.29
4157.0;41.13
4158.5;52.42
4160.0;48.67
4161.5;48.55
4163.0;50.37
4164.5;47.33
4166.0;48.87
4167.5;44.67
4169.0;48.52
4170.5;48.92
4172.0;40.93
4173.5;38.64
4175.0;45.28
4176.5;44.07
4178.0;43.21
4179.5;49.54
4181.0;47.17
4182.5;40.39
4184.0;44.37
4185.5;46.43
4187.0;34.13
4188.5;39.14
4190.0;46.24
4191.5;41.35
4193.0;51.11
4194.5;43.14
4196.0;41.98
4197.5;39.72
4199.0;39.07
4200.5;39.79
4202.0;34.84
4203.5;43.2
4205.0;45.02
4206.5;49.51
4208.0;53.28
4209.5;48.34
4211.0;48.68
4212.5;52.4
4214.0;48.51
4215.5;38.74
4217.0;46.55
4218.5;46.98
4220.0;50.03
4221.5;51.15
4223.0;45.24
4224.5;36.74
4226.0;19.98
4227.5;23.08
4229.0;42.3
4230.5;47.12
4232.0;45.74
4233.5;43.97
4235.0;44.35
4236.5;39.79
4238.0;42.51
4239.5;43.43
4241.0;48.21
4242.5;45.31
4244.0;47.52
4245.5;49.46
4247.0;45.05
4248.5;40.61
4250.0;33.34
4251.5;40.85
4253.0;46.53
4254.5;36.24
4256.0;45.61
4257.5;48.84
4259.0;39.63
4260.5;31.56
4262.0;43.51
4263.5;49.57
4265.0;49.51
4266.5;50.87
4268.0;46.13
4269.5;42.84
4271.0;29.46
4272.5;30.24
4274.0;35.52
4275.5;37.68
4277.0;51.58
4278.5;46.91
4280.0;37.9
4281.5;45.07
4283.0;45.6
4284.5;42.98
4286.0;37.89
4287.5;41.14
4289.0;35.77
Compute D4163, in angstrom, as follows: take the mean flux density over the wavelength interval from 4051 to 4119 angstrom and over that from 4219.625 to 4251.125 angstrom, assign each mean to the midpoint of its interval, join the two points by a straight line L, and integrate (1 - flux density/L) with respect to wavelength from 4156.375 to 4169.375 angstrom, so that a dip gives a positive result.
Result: -1.5 angstrom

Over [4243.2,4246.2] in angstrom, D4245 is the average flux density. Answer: 48.4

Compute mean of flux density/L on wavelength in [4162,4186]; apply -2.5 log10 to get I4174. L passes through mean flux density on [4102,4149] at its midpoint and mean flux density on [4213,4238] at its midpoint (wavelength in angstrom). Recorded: -0.048 mag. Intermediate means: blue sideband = 45.1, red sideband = 42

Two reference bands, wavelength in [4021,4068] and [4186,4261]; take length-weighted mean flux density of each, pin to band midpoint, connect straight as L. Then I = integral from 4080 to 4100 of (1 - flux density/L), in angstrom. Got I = -2.2 angstrom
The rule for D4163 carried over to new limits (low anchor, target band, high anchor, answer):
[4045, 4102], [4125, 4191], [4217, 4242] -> -3.8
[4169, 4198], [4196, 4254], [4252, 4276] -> -1.0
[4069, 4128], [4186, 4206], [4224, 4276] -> 0.5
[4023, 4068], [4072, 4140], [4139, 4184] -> -2.8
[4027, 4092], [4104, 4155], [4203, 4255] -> -3.0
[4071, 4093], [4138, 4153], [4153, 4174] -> 0.5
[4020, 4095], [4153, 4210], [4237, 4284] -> -2.4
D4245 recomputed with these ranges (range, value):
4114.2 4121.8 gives 48.7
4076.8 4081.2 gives 40.9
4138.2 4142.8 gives 48.1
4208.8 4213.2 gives 49.8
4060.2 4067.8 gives 38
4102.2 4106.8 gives 42.5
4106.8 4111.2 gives 46.1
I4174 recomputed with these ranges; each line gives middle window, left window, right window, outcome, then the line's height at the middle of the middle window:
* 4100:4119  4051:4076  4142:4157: -0.09 mag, 41.7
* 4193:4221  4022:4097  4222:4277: -0.08 mag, 41.8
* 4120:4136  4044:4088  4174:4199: -0.06 mag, 42.3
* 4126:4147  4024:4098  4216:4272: -0.02 mag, 42.7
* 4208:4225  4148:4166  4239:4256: -0.06 mag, 44.6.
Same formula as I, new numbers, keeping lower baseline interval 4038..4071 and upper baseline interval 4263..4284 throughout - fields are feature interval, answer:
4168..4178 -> -0.56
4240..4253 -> -0.44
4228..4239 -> -0.21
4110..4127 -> -2.50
